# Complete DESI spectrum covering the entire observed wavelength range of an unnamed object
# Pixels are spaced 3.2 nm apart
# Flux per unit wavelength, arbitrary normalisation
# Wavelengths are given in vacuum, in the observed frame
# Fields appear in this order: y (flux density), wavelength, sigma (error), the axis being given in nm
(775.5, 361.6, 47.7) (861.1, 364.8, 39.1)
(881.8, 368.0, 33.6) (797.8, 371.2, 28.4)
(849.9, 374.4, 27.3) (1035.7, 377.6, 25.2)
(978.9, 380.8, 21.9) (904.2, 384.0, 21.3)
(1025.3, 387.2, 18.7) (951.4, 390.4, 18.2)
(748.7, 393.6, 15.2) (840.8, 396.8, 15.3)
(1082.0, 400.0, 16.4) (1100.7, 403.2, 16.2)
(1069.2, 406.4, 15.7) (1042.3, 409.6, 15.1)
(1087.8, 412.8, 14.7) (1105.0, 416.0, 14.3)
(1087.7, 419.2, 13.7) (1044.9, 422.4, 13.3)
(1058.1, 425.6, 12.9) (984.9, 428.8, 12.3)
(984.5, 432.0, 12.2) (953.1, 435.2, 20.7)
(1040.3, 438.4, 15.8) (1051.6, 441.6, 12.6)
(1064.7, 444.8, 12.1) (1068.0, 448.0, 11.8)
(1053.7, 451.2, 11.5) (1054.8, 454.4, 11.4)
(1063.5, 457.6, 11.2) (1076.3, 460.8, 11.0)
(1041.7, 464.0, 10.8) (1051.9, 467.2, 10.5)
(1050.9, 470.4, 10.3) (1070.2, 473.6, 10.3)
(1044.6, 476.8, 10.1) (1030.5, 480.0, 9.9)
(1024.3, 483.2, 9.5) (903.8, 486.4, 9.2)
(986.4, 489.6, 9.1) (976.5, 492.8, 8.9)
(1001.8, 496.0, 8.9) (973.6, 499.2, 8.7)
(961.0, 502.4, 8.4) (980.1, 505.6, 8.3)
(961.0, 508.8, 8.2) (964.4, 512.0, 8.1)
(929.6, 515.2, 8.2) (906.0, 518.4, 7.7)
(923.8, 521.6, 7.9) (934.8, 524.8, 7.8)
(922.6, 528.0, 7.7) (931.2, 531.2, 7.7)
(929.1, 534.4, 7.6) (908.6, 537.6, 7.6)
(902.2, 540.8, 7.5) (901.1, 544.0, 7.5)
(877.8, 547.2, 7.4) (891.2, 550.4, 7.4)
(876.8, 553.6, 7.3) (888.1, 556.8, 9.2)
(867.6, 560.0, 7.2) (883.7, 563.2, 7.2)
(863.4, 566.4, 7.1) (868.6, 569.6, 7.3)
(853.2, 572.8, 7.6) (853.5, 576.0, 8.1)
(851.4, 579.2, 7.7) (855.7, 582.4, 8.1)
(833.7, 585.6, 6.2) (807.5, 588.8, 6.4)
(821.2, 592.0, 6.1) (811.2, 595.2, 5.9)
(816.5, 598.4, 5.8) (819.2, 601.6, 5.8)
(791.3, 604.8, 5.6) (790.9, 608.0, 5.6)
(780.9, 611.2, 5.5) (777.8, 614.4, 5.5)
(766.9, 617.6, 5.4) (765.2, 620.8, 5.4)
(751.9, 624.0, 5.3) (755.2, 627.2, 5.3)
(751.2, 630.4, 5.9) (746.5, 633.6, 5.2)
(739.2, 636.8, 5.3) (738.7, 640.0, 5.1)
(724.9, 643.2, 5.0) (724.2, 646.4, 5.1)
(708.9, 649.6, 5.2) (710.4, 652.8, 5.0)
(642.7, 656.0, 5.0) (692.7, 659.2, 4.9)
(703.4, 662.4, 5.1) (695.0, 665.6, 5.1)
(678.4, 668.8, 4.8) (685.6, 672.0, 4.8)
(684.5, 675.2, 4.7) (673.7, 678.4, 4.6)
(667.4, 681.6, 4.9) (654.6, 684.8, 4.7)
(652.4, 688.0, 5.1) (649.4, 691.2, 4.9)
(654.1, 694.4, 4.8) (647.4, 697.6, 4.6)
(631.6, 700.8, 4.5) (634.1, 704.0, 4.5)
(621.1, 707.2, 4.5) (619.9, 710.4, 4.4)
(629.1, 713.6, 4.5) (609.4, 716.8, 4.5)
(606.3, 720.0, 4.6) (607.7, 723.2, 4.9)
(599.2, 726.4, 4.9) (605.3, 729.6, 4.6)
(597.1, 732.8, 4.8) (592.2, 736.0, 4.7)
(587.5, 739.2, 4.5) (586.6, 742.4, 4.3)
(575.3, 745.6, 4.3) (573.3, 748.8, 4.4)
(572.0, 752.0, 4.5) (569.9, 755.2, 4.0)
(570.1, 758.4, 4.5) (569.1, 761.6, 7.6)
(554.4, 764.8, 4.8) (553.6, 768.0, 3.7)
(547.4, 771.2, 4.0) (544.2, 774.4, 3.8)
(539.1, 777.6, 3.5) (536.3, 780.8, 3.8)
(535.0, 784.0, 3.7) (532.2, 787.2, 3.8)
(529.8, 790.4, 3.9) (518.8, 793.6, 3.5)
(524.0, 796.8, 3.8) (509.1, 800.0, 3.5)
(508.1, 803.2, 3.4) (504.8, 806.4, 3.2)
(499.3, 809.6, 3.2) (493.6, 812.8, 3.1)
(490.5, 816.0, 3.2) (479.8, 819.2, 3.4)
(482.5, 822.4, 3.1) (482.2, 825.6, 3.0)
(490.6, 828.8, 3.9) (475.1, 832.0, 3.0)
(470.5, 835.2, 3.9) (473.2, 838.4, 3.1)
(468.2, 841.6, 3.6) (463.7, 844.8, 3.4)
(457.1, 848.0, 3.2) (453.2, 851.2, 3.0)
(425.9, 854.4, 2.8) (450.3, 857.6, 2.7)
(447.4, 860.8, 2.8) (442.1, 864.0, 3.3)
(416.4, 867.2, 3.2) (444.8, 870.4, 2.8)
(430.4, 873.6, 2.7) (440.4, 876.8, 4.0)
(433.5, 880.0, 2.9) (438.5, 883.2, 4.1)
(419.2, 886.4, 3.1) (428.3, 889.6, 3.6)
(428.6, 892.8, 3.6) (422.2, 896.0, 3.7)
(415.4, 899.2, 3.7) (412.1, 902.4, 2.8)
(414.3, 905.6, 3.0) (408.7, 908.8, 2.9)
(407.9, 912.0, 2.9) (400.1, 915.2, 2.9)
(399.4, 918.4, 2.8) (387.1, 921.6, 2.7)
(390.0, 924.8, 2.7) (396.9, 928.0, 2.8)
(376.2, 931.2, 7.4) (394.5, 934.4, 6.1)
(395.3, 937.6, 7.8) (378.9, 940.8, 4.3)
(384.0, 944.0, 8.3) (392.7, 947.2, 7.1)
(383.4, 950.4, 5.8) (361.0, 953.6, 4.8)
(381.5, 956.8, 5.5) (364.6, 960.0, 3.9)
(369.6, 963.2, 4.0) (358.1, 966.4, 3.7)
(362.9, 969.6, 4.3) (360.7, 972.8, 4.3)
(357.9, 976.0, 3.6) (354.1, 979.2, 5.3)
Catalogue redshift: 0.00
